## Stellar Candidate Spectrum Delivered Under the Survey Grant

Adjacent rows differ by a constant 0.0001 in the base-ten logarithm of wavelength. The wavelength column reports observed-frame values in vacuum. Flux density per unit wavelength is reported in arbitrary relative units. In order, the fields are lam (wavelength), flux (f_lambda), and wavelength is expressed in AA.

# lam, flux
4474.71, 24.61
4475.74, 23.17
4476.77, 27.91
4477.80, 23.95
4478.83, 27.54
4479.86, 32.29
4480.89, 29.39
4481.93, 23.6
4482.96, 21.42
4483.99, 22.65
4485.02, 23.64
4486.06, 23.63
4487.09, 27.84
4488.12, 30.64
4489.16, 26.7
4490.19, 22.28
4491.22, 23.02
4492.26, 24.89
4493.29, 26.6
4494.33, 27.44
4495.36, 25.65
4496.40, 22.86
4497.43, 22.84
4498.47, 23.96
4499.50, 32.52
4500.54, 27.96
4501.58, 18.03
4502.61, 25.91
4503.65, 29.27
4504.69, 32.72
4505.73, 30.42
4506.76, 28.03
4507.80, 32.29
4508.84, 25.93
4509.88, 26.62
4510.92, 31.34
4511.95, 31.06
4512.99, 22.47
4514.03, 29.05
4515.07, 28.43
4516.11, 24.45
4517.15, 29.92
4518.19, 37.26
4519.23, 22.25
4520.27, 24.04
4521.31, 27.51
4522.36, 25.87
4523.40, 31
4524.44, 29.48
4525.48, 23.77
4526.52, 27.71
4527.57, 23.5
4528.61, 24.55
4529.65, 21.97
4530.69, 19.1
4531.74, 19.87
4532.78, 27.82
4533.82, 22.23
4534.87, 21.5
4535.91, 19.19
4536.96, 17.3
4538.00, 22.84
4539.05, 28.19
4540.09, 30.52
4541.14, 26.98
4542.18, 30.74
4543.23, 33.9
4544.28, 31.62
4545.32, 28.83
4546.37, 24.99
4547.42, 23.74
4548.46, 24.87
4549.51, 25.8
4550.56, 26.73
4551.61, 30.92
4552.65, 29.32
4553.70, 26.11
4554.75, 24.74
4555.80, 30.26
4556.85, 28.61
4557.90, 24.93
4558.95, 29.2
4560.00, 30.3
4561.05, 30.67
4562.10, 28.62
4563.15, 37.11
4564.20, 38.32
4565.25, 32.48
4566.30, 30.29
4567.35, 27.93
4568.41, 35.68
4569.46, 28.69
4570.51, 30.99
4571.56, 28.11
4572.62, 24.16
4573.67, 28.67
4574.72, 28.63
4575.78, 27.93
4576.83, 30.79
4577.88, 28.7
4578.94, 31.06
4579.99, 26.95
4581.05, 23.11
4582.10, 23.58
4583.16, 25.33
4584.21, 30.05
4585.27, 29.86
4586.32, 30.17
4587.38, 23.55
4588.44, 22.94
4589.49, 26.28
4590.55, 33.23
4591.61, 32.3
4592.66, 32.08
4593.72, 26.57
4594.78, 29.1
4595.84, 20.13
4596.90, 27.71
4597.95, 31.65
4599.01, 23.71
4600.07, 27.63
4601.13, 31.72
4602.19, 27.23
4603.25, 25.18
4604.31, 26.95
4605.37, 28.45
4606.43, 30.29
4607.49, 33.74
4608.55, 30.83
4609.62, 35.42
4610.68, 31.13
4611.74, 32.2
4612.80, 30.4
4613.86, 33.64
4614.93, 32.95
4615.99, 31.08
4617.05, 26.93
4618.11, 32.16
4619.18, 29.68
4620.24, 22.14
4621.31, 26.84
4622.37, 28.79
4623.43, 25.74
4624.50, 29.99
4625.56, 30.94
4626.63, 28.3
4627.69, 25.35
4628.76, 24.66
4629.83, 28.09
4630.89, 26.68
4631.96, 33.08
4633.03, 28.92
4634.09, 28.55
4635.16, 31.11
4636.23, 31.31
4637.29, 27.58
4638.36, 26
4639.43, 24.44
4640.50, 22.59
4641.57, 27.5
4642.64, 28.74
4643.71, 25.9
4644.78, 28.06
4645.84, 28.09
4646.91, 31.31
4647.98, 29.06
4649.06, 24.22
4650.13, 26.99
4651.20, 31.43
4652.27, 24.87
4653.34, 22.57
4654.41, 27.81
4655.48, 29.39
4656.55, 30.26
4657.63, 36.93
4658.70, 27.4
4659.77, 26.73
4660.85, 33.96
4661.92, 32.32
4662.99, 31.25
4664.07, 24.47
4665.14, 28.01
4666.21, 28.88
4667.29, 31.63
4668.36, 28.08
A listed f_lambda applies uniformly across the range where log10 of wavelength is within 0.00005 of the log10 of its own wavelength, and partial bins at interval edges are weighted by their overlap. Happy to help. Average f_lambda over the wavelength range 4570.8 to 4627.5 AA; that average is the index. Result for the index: 28.6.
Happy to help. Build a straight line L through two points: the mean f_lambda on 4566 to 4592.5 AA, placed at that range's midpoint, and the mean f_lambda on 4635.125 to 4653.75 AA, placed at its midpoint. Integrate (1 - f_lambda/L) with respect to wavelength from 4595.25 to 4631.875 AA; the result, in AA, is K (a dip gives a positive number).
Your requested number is -1.4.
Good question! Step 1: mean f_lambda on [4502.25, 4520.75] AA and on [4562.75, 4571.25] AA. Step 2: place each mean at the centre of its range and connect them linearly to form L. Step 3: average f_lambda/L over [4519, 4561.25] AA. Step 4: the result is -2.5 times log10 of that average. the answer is 0.17 mag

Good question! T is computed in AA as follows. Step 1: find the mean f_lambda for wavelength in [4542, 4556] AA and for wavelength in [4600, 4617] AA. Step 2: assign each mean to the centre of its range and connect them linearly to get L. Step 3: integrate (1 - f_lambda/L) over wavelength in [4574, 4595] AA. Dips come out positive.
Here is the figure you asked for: 1.0 AA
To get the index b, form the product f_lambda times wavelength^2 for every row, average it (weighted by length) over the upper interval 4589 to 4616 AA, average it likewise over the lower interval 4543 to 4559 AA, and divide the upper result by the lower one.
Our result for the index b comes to 1.10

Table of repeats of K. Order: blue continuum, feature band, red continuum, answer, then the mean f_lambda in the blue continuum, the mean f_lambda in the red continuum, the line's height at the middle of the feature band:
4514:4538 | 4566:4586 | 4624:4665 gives -1.6 AA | 25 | 28.3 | 26.4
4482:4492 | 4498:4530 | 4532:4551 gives -2.8 AA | 24.6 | 25.9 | 25.3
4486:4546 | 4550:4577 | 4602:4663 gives -2.1 AA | 26.5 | 28.9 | 27.4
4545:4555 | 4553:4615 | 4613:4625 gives -2.8 AA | 26.6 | 29.1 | 27.8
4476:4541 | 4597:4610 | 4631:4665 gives -0.7 AA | 26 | 28.4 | 27.7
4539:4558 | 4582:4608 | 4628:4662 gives 0.1 AA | 28.1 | 28.3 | 28.2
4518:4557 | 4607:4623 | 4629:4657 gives -1.8 AA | 26.1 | 27.8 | 27.4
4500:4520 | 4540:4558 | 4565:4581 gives 0.5 AA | 28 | 29.2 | 28.7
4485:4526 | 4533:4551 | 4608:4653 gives 1.0 AA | 27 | 28.6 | 27.5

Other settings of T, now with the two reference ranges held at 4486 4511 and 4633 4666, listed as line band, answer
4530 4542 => 1.6 AA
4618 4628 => 0.1 AA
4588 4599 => -0.1 AA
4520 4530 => 0.4 AA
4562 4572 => -1.6 AA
